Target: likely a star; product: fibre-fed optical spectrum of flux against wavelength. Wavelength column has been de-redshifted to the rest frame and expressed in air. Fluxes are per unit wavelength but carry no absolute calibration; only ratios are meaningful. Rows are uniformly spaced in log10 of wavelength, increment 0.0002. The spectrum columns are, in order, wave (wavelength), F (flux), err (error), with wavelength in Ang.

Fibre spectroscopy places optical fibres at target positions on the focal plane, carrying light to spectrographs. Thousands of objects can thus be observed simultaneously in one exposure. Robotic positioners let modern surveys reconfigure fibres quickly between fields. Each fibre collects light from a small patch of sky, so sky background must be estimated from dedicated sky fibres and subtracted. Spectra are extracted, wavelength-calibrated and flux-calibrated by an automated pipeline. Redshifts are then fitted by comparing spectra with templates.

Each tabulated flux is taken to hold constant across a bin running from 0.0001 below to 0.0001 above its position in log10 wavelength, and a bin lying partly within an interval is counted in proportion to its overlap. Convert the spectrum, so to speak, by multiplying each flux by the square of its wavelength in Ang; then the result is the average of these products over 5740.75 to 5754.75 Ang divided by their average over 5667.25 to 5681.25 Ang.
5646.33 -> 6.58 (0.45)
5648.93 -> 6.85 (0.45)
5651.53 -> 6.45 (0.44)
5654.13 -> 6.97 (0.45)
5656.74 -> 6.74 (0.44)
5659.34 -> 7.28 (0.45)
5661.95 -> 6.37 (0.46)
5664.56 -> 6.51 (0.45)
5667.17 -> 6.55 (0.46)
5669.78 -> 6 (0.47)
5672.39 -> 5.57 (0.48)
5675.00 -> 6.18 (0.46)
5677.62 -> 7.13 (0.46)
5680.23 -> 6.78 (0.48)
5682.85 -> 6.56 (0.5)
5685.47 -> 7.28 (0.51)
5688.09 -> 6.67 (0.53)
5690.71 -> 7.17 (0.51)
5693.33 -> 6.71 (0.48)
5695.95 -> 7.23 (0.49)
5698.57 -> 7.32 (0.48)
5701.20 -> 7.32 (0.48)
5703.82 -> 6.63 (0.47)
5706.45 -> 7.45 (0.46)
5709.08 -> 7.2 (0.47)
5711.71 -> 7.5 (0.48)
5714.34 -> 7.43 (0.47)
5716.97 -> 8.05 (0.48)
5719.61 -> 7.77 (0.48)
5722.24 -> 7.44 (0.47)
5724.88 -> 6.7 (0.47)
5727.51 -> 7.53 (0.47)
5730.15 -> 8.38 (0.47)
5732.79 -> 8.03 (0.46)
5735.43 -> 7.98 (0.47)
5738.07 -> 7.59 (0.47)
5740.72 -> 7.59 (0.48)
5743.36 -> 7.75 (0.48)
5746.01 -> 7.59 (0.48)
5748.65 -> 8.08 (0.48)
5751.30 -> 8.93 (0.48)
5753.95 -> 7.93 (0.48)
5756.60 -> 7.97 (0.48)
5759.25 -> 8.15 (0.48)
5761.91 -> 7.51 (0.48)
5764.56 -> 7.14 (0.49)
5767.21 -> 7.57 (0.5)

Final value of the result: 1.30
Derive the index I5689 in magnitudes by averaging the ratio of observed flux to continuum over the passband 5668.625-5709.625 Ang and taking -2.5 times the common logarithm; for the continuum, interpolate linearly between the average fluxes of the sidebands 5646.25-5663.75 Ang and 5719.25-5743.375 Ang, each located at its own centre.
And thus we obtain 0.05 mag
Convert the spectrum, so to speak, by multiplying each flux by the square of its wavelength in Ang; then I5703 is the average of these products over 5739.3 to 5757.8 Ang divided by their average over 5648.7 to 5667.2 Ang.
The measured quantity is 1.23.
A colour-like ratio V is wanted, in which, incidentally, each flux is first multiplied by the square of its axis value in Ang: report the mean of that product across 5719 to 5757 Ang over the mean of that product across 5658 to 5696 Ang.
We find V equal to 1.20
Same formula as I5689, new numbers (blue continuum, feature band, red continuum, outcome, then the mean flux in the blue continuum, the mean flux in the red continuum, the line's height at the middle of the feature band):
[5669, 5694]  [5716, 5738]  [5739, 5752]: -0.02 mag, 6.61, 7.93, 7.55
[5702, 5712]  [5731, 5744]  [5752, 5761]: -0.01 mag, 7.17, 8.05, 7.71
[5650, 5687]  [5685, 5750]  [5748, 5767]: -0.02 mag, 6.6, 7.93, 7.33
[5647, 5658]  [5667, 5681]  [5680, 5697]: 0.08 mag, 6.74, 6.92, 6.85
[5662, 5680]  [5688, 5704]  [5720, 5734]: -0.02 mag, 6.35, 7.63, 6.92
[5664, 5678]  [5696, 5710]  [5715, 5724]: 0.00 mag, 6.26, 7.67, 7.19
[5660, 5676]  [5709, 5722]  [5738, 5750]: -0.06 mag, 6.24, 7.73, 7.17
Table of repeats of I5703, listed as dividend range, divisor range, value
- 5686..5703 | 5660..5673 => 1.14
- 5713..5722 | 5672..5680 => 1.21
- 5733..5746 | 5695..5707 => 1.09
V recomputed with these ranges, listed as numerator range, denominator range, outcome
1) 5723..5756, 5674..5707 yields 1.15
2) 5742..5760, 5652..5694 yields 1.25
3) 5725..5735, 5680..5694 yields 1.16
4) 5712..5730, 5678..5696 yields 1.11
